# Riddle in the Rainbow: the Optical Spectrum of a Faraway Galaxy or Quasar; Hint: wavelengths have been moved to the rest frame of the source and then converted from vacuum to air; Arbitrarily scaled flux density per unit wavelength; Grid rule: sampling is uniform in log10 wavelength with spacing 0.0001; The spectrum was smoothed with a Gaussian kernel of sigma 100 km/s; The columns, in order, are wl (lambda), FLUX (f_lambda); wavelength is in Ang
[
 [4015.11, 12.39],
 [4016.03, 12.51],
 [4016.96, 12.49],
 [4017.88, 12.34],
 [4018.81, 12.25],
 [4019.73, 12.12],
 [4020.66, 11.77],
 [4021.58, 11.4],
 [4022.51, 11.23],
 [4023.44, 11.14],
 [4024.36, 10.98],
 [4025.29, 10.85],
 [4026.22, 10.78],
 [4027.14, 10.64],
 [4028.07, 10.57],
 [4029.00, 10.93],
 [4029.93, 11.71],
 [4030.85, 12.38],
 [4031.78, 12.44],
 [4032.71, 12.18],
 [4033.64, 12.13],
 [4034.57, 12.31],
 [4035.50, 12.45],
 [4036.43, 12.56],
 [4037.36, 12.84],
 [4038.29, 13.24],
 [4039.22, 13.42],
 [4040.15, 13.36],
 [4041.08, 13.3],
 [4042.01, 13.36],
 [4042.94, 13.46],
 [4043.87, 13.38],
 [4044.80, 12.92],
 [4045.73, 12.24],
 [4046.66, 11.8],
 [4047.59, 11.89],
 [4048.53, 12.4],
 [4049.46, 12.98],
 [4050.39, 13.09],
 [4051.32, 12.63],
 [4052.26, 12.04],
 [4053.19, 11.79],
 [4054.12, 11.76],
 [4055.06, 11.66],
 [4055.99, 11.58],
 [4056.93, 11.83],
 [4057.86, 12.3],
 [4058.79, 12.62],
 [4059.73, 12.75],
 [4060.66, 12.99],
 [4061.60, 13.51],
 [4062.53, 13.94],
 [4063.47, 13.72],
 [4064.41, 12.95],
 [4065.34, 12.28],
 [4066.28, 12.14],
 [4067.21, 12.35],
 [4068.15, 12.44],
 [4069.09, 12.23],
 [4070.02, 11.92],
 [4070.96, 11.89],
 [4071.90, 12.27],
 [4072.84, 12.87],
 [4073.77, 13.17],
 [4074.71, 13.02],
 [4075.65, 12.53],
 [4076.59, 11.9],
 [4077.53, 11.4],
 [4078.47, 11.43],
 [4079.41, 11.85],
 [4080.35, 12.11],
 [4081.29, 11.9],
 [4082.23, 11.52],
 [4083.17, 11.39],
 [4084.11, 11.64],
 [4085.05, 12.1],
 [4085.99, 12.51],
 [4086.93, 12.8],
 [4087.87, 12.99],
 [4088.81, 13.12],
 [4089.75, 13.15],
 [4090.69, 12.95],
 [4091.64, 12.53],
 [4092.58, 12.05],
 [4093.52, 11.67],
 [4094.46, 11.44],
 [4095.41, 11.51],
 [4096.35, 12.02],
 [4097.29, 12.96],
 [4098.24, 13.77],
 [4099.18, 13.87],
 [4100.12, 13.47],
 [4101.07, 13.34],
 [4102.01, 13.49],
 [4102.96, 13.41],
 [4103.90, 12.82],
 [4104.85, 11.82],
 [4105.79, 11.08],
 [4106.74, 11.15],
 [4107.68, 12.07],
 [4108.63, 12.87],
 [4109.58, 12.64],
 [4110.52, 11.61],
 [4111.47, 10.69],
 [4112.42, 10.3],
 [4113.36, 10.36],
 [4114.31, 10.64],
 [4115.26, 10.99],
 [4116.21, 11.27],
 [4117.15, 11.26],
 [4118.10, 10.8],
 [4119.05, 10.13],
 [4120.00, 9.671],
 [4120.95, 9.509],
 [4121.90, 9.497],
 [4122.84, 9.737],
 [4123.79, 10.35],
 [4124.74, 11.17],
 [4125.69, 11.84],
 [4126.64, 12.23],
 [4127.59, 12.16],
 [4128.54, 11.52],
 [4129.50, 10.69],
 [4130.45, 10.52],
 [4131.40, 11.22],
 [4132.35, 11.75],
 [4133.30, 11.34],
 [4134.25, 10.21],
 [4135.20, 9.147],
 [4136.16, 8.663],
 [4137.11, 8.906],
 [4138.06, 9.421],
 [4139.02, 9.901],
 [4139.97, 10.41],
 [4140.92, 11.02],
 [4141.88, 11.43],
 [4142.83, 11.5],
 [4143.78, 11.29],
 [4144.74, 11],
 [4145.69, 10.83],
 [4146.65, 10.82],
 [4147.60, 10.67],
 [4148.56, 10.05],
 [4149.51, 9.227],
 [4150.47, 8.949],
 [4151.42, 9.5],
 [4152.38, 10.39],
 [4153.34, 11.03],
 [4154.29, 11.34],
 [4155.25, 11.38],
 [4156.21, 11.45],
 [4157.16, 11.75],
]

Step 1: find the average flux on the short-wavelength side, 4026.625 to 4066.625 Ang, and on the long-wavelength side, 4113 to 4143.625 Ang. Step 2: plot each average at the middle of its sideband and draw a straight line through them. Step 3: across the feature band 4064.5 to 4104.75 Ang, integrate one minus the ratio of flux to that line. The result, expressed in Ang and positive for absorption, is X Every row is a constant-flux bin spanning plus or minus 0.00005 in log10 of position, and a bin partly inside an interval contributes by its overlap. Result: -2.9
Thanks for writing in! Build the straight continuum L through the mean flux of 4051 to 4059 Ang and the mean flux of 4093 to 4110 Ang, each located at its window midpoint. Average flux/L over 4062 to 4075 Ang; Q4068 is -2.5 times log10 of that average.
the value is -0.045 mag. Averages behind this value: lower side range 12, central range 12.7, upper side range 12.5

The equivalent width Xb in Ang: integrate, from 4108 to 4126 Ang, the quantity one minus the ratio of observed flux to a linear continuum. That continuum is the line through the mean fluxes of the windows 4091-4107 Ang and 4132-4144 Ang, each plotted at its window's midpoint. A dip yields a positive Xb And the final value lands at 1.11 Ang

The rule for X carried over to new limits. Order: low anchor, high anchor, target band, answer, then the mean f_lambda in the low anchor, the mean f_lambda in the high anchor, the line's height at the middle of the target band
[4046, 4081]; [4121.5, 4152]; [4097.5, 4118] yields -1.38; 12.4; 10.5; 11.3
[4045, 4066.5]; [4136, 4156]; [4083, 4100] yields -1.24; 12.5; 10.4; 11.7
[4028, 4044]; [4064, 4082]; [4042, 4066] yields -0.34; 12.6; 12.2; 12.4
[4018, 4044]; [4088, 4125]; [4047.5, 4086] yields -1.26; 12.1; 11.7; 11.9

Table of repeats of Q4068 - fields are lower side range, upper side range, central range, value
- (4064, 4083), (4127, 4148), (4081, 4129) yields -0.033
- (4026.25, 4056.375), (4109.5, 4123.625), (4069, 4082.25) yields -0.057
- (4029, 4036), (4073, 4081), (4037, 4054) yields -0.053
